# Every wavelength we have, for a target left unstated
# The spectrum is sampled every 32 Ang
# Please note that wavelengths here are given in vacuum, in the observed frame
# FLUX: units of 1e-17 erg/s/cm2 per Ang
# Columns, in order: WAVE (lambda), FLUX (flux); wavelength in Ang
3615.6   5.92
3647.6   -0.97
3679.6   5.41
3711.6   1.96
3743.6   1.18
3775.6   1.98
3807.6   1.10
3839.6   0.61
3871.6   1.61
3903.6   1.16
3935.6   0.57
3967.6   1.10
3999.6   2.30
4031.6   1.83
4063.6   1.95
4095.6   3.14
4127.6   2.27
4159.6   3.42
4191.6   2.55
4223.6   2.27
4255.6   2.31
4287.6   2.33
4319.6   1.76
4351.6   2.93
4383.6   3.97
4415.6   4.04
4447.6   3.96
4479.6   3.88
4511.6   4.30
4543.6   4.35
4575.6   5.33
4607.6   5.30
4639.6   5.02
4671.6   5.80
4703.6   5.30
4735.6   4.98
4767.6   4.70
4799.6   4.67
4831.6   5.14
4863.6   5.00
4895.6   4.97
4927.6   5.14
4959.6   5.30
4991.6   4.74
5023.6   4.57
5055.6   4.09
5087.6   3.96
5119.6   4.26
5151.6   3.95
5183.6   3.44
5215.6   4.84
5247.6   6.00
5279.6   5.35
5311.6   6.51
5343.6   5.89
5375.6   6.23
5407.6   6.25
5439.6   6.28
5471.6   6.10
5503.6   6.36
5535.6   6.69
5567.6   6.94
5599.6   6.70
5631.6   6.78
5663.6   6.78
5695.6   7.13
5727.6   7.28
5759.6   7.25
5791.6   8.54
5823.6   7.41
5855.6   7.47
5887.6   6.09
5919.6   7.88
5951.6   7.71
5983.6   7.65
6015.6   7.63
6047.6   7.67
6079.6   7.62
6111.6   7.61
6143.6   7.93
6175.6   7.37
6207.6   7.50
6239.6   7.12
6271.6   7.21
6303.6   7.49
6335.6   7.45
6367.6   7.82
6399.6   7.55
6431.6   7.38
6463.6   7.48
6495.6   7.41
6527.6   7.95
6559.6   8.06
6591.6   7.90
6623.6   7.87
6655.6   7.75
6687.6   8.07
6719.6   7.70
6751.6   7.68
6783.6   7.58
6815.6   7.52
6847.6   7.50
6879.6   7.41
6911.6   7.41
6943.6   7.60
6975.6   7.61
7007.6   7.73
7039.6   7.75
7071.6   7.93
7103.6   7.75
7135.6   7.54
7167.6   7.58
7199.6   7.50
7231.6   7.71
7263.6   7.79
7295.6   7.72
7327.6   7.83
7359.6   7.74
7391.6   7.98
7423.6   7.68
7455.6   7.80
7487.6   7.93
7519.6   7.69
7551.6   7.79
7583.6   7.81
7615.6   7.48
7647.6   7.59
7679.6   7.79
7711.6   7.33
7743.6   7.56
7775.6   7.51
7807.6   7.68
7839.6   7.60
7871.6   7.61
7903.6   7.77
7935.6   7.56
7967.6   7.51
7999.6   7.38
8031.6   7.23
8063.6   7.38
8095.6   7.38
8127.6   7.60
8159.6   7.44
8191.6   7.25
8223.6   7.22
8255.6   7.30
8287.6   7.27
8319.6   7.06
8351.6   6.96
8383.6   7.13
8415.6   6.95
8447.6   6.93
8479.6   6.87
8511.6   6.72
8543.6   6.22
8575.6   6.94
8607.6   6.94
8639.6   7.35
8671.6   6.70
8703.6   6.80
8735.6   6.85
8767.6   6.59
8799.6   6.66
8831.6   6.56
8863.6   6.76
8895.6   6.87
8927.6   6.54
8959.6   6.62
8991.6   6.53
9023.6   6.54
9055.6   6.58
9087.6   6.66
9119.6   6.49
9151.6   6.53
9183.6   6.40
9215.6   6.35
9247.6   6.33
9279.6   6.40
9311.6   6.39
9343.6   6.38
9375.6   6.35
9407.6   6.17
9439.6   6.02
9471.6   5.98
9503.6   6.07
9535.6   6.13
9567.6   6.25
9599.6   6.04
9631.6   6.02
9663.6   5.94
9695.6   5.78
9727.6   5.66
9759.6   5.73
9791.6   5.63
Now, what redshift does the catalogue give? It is 0.000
